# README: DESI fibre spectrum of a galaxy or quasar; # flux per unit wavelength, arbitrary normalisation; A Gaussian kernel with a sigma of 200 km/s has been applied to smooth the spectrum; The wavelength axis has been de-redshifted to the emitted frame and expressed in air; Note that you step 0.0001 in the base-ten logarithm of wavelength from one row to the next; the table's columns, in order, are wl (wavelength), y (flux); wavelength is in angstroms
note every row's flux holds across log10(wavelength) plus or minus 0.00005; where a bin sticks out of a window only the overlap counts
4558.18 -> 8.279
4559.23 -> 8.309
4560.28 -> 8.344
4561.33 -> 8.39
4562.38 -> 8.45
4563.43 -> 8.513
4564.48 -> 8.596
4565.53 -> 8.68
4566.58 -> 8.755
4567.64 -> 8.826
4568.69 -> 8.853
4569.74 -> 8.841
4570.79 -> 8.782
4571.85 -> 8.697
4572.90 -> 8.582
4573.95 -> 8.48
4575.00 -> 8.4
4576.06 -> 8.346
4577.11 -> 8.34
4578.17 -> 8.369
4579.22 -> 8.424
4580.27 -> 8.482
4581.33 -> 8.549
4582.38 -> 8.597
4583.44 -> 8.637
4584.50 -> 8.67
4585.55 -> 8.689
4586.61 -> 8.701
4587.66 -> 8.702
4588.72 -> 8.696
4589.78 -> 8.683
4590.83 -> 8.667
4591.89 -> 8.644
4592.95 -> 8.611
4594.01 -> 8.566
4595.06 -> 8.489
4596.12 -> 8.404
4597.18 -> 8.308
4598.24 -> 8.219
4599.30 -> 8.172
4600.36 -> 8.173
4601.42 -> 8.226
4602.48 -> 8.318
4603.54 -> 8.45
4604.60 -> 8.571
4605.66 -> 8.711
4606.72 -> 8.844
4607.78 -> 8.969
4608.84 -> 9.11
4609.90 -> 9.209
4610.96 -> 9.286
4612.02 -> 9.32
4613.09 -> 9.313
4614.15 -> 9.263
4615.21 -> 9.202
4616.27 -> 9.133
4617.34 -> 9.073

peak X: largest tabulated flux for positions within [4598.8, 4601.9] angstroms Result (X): 8.226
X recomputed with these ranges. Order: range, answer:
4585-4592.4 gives 8.702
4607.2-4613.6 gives 9.32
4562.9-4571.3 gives 8.853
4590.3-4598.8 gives 8.667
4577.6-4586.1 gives 8.689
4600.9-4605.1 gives 8.571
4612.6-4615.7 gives 9.313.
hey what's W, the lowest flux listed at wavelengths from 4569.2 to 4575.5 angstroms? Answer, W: 8.4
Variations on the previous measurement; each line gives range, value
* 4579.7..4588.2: 8.482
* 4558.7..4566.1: 8.309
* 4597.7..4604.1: 8.172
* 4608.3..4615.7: 9.11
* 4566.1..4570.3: 8.755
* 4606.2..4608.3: 8.844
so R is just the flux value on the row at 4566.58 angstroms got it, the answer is 8.755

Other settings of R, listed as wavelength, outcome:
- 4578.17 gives 8.369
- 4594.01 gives 8.566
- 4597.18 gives 8.308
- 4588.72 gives 8.696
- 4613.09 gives 9.313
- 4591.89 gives 8.644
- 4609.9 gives 9.209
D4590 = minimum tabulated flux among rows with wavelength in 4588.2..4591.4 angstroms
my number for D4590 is 8.667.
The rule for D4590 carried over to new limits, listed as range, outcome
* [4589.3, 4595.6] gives 8.489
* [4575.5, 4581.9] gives 8.34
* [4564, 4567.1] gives 8.596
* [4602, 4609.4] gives 8.318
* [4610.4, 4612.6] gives 9.286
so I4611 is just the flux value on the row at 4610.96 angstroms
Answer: 9.286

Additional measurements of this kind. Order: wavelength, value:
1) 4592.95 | 8.611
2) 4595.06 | 8.489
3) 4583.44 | 8.637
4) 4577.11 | 8.34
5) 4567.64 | 8.826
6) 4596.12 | 8.404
